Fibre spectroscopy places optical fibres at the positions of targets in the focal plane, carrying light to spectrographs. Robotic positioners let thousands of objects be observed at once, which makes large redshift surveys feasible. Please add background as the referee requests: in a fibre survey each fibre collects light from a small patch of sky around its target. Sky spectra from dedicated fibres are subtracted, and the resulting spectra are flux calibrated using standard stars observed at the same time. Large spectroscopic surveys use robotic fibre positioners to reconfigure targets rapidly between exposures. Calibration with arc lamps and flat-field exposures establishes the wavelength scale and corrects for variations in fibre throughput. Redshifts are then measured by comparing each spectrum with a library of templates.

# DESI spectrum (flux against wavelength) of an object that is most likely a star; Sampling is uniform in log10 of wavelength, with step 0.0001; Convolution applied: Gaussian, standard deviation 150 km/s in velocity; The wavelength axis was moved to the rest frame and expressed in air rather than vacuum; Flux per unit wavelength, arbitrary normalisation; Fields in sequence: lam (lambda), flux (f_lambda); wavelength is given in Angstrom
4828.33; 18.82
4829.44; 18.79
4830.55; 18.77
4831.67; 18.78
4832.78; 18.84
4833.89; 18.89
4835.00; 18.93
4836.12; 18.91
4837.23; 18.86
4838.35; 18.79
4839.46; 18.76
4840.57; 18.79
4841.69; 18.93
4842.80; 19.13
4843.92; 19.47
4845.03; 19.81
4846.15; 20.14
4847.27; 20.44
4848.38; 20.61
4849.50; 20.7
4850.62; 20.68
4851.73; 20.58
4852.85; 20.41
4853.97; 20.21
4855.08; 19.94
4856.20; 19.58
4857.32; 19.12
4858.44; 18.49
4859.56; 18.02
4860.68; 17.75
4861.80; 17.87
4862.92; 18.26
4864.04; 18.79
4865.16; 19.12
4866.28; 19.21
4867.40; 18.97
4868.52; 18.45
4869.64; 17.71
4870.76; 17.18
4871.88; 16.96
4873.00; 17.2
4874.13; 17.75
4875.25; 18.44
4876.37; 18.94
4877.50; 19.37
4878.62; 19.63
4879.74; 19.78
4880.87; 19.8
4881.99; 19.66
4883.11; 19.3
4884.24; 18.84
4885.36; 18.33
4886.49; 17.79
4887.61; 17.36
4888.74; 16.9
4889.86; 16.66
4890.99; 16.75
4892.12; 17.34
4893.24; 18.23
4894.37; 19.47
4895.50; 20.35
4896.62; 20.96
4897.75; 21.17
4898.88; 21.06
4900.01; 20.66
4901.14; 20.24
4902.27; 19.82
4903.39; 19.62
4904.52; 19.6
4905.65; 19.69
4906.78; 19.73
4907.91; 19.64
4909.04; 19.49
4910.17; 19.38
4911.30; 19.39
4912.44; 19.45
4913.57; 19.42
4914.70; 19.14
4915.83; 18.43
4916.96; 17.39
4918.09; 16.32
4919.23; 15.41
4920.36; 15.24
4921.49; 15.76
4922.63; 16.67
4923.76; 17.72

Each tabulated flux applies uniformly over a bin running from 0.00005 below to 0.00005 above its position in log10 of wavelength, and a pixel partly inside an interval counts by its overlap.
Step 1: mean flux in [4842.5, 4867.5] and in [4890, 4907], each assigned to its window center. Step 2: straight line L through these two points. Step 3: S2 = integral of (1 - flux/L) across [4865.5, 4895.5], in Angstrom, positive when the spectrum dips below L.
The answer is 1.8 Angstrom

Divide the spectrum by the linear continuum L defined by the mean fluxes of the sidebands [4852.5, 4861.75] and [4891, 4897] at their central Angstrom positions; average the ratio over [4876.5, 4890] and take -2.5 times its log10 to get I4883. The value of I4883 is 0.02 mag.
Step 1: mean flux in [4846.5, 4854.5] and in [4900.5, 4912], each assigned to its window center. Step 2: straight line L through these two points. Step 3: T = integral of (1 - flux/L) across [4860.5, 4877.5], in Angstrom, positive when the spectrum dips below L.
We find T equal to 1.7 Angstrom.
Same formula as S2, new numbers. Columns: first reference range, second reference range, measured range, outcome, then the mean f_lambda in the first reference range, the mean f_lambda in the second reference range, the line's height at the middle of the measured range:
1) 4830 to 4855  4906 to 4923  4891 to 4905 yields -1.0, 19.5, 18.1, 18.4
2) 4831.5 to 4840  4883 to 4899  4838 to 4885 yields -0.8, 18.9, 18.6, 18.7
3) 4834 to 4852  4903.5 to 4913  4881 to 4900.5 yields 0.7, 19.6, 19.5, 19.5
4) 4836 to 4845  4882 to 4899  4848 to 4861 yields -0.5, 19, 18.7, 18.9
